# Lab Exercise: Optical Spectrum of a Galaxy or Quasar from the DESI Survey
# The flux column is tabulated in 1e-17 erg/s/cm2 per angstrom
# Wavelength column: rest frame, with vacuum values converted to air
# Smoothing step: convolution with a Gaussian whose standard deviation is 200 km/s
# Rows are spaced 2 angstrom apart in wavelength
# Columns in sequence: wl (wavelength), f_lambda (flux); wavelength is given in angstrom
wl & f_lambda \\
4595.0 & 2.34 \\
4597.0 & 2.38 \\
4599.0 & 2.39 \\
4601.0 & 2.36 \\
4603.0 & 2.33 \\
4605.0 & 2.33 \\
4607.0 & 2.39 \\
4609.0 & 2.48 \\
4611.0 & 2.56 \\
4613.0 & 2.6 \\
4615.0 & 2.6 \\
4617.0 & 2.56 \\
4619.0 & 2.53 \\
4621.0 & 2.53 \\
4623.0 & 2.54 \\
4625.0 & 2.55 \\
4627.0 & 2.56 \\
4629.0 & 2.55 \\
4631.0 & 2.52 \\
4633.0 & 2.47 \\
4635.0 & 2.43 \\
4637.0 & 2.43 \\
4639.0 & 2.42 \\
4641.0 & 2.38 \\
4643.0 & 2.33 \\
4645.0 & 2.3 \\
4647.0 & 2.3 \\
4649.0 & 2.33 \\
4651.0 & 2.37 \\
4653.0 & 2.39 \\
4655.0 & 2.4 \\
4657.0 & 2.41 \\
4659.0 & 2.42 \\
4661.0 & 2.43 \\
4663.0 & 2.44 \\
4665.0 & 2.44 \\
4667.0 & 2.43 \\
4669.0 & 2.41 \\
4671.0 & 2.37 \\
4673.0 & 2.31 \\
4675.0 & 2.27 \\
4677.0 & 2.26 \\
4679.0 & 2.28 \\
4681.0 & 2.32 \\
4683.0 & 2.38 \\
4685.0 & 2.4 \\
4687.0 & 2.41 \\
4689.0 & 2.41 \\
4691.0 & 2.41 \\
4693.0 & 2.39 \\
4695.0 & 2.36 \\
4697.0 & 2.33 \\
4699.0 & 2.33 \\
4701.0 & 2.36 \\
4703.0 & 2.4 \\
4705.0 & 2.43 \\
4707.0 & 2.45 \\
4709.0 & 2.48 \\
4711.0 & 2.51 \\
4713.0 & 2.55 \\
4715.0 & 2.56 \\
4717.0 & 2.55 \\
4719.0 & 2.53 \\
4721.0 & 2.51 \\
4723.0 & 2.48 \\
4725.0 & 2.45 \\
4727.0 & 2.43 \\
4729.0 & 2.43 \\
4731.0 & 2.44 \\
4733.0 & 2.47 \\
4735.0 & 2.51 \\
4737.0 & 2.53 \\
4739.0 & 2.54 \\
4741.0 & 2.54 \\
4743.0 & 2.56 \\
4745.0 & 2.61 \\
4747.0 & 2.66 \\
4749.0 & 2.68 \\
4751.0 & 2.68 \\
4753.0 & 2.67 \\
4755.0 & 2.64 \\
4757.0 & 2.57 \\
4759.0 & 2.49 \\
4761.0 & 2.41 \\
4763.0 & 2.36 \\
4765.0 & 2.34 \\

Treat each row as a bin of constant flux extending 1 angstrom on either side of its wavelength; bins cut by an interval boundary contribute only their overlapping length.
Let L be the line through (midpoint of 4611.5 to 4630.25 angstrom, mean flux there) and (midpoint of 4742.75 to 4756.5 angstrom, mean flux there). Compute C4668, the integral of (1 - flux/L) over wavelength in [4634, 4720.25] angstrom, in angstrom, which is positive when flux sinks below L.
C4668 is 6.6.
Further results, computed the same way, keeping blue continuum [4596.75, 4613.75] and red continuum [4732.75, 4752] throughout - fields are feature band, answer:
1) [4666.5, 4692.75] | 1.59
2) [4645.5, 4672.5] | 1.02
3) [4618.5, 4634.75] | -0.52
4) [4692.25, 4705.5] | 0.85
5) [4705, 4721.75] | 0.24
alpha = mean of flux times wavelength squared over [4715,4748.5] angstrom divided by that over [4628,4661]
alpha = 1.09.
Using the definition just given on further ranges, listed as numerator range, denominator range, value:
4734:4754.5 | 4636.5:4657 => 1.15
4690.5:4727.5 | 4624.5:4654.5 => 1.04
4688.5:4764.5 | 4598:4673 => 1.06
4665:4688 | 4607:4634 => 0.95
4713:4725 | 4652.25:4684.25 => 1.09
